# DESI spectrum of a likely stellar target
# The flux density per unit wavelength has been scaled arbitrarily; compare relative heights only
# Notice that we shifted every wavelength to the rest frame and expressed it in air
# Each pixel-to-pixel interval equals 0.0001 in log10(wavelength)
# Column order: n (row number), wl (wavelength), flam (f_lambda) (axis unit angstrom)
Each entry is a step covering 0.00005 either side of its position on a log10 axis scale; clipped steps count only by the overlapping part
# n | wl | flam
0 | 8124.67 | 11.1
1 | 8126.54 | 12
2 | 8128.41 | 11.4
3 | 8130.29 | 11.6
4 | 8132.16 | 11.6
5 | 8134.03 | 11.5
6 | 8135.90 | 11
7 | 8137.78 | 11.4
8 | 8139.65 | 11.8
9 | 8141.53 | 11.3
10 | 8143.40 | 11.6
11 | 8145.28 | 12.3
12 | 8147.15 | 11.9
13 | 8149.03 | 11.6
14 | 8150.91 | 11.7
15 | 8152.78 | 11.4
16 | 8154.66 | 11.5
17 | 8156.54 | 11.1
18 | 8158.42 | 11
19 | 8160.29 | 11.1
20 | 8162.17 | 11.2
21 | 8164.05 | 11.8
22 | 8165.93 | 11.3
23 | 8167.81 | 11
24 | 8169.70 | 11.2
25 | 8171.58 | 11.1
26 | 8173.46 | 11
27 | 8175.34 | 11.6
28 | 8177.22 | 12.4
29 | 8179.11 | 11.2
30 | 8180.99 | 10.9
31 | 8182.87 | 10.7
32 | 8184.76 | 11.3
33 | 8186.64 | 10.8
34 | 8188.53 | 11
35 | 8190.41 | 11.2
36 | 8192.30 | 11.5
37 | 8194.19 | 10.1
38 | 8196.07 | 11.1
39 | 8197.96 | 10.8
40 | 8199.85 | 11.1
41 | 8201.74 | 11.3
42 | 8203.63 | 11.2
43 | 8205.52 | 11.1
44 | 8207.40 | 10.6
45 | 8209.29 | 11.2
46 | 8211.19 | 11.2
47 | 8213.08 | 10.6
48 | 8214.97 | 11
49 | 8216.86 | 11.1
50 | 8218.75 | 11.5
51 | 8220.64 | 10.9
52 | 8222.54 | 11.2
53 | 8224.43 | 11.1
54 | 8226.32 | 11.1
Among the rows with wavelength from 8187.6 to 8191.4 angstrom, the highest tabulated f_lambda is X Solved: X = 11.2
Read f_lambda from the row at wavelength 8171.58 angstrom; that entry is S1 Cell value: 11.1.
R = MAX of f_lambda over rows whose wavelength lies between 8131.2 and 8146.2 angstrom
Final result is 12.3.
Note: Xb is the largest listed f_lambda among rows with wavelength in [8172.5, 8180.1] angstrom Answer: 12.4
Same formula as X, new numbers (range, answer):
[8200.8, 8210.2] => 11.3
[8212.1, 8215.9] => 11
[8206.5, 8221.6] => 11.5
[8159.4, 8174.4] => 11.8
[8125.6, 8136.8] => 12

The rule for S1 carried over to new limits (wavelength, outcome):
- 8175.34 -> 11.6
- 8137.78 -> 11.4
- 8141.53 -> 11.3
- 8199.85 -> 11.1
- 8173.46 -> 11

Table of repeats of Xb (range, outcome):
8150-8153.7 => 11.7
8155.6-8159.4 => 11.1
